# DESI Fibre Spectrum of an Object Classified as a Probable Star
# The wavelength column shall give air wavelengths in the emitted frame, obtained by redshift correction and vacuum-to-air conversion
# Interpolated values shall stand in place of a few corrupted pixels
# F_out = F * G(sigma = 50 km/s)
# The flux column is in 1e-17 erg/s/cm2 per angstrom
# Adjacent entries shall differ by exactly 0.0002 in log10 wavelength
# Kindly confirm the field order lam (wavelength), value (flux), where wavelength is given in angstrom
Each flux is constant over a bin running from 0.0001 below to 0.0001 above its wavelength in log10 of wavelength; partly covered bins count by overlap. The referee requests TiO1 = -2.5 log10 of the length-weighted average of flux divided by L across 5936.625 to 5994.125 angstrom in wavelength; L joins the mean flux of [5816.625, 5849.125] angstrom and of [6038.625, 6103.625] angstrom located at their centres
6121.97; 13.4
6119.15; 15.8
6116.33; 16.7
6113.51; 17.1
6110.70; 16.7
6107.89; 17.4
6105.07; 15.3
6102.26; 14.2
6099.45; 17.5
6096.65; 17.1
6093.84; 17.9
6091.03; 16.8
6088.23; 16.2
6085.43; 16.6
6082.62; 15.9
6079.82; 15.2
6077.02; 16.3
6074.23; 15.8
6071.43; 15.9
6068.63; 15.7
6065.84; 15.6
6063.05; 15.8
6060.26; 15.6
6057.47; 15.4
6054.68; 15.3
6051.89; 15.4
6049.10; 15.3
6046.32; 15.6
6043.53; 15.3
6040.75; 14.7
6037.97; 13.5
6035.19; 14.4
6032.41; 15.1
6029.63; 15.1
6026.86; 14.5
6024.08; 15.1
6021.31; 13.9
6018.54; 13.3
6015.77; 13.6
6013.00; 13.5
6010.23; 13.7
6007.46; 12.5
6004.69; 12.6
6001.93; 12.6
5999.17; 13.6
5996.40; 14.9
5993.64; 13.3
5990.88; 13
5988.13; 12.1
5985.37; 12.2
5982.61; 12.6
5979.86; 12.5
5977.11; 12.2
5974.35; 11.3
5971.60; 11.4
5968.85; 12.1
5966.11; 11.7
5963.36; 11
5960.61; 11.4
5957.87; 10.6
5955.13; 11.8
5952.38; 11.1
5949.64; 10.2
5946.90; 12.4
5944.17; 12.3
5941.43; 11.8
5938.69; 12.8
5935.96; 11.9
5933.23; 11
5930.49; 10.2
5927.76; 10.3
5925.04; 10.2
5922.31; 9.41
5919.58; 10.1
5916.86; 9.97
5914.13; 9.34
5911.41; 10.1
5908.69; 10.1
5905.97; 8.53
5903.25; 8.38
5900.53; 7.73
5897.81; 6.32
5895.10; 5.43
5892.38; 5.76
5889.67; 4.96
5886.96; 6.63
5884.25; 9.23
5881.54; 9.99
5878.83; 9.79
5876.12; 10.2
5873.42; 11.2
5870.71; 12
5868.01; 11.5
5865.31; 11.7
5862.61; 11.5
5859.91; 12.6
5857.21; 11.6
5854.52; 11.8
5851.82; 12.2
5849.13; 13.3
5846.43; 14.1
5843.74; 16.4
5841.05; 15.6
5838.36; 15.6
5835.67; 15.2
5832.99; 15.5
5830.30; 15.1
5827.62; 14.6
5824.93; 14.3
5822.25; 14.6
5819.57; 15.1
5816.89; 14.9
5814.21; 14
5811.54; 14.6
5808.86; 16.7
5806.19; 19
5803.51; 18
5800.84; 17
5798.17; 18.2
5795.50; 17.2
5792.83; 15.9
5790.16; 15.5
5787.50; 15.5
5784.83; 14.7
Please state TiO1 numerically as 0.288 mag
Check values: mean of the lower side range 15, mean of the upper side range 15.9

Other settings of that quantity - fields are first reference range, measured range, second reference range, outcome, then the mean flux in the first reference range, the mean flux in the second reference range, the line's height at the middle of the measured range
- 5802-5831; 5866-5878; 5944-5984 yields 0.249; 15.6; 11.6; 14.1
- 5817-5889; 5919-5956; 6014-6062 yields 0.223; 12.7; 14.8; 13.6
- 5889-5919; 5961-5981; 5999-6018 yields -0.040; 8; 13.1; 11.3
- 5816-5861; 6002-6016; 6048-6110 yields 0.184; 14.3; 16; 15.5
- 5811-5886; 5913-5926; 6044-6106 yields 0.386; 13.1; 15.9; 14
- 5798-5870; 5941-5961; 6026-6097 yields 0.300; 14.5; 15.6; 15.1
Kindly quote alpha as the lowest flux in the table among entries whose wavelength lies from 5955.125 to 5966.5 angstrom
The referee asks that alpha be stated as 10.6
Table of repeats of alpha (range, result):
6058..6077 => 15.6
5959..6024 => 11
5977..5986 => 12.2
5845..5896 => 4.96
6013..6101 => 13.3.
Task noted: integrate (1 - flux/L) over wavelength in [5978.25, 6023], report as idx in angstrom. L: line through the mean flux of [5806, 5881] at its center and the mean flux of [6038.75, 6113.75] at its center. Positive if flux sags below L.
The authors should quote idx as 6.08 angstrom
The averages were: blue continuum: 13.6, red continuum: 16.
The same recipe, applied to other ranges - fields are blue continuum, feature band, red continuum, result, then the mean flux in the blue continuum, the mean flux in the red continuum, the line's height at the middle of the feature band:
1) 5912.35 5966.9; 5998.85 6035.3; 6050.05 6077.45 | 0.2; 11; 15.7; 13.9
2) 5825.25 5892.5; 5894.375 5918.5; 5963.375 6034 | 7.6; 12.1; 13.1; 12.4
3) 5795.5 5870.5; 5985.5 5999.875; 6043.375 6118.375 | 2.1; 14.6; 16.1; 15.6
